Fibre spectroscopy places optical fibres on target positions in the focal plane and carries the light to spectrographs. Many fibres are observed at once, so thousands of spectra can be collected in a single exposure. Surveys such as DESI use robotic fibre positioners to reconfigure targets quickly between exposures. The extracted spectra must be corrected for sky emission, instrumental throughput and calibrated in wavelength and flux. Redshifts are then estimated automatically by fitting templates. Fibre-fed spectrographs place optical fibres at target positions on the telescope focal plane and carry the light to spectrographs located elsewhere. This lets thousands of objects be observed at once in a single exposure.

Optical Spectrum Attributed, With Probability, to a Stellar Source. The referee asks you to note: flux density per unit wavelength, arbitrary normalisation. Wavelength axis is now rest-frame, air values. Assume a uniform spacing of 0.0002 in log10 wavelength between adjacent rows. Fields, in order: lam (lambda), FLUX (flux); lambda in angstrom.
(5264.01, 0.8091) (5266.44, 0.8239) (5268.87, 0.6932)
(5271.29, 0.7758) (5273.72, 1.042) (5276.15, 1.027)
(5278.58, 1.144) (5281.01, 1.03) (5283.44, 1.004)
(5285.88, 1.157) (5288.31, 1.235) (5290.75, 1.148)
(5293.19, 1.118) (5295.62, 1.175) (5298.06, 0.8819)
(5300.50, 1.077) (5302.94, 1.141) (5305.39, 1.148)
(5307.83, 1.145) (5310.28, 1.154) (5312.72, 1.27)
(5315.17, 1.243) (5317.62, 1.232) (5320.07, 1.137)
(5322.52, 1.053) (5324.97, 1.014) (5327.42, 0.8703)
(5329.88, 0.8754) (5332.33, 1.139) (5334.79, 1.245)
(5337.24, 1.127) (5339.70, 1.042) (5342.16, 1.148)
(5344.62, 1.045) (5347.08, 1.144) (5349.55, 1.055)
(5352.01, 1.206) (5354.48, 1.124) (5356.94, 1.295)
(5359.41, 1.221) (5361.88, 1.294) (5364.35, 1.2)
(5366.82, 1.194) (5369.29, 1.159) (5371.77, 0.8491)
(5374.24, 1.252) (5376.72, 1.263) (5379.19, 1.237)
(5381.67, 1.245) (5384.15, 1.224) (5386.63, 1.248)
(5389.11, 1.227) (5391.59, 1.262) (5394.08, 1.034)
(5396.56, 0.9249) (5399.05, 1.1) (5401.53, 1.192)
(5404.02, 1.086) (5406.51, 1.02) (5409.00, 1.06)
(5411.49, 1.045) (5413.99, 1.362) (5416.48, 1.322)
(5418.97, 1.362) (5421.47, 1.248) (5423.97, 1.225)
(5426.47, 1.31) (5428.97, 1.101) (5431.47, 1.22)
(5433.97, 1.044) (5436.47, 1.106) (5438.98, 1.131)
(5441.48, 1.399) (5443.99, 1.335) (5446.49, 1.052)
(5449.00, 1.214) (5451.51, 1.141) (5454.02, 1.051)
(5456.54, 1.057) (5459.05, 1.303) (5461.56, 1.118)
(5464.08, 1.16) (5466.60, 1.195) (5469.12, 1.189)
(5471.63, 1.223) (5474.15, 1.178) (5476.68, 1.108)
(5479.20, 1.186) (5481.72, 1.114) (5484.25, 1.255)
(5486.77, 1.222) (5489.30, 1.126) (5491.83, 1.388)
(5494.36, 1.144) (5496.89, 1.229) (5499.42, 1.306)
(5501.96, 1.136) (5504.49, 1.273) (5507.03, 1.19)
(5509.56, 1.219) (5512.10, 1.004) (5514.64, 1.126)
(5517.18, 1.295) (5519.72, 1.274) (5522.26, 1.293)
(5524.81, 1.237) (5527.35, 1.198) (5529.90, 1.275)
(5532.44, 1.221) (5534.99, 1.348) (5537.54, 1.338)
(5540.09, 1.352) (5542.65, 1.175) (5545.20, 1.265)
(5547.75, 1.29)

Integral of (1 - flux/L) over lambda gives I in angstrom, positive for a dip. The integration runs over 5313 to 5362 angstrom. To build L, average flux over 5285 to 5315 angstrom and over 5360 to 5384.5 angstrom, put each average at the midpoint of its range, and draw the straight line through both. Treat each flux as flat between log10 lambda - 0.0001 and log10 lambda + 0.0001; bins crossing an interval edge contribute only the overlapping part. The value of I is 1.79 angstrom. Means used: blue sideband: 1.14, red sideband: 1.19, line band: 1.12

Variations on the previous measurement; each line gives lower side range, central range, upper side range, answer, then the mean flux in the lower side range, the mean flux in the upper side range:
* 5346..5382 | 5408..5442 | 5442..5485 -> -0.9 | 1.18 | 1.17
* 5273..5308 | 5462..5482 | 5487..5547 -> 0.6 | 1.1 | 1.24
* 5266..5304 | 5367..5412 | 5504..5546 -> -0.6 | 1.03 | 1.24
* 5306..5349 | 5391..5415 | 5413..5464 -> 1.5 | 1.11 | 1.2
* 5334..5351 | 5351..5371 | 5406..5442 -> -1.3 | 1.11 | 1.2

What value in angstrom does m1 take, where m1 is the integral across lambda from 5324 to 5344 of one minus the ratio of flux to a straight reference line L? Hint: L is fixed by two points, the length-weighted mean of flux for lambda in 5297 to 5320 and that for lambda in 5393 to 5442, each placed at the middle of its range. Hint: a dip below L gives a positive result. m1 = 1.6 angstrom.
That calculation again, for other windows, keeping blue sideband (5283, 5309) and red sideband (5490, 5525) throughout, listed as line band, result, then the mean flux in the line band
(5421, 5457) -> 0.3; 1.18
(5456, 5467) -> 0.2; 1.17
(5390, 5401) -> 0.7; 1.09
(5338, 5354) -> 0.4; 1.11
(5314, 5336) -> 0.8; 1.09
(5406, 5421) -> -0.4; 1.21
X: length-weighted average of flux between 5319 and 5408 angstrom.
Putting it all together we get 1.13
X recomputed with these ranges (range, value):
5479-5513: 1.2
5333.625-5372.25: 1.15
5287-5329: 1.12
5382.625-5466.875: 1.17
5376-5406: 1.17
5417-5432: 1.25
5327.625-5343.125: 1.08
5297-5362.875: 1.12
